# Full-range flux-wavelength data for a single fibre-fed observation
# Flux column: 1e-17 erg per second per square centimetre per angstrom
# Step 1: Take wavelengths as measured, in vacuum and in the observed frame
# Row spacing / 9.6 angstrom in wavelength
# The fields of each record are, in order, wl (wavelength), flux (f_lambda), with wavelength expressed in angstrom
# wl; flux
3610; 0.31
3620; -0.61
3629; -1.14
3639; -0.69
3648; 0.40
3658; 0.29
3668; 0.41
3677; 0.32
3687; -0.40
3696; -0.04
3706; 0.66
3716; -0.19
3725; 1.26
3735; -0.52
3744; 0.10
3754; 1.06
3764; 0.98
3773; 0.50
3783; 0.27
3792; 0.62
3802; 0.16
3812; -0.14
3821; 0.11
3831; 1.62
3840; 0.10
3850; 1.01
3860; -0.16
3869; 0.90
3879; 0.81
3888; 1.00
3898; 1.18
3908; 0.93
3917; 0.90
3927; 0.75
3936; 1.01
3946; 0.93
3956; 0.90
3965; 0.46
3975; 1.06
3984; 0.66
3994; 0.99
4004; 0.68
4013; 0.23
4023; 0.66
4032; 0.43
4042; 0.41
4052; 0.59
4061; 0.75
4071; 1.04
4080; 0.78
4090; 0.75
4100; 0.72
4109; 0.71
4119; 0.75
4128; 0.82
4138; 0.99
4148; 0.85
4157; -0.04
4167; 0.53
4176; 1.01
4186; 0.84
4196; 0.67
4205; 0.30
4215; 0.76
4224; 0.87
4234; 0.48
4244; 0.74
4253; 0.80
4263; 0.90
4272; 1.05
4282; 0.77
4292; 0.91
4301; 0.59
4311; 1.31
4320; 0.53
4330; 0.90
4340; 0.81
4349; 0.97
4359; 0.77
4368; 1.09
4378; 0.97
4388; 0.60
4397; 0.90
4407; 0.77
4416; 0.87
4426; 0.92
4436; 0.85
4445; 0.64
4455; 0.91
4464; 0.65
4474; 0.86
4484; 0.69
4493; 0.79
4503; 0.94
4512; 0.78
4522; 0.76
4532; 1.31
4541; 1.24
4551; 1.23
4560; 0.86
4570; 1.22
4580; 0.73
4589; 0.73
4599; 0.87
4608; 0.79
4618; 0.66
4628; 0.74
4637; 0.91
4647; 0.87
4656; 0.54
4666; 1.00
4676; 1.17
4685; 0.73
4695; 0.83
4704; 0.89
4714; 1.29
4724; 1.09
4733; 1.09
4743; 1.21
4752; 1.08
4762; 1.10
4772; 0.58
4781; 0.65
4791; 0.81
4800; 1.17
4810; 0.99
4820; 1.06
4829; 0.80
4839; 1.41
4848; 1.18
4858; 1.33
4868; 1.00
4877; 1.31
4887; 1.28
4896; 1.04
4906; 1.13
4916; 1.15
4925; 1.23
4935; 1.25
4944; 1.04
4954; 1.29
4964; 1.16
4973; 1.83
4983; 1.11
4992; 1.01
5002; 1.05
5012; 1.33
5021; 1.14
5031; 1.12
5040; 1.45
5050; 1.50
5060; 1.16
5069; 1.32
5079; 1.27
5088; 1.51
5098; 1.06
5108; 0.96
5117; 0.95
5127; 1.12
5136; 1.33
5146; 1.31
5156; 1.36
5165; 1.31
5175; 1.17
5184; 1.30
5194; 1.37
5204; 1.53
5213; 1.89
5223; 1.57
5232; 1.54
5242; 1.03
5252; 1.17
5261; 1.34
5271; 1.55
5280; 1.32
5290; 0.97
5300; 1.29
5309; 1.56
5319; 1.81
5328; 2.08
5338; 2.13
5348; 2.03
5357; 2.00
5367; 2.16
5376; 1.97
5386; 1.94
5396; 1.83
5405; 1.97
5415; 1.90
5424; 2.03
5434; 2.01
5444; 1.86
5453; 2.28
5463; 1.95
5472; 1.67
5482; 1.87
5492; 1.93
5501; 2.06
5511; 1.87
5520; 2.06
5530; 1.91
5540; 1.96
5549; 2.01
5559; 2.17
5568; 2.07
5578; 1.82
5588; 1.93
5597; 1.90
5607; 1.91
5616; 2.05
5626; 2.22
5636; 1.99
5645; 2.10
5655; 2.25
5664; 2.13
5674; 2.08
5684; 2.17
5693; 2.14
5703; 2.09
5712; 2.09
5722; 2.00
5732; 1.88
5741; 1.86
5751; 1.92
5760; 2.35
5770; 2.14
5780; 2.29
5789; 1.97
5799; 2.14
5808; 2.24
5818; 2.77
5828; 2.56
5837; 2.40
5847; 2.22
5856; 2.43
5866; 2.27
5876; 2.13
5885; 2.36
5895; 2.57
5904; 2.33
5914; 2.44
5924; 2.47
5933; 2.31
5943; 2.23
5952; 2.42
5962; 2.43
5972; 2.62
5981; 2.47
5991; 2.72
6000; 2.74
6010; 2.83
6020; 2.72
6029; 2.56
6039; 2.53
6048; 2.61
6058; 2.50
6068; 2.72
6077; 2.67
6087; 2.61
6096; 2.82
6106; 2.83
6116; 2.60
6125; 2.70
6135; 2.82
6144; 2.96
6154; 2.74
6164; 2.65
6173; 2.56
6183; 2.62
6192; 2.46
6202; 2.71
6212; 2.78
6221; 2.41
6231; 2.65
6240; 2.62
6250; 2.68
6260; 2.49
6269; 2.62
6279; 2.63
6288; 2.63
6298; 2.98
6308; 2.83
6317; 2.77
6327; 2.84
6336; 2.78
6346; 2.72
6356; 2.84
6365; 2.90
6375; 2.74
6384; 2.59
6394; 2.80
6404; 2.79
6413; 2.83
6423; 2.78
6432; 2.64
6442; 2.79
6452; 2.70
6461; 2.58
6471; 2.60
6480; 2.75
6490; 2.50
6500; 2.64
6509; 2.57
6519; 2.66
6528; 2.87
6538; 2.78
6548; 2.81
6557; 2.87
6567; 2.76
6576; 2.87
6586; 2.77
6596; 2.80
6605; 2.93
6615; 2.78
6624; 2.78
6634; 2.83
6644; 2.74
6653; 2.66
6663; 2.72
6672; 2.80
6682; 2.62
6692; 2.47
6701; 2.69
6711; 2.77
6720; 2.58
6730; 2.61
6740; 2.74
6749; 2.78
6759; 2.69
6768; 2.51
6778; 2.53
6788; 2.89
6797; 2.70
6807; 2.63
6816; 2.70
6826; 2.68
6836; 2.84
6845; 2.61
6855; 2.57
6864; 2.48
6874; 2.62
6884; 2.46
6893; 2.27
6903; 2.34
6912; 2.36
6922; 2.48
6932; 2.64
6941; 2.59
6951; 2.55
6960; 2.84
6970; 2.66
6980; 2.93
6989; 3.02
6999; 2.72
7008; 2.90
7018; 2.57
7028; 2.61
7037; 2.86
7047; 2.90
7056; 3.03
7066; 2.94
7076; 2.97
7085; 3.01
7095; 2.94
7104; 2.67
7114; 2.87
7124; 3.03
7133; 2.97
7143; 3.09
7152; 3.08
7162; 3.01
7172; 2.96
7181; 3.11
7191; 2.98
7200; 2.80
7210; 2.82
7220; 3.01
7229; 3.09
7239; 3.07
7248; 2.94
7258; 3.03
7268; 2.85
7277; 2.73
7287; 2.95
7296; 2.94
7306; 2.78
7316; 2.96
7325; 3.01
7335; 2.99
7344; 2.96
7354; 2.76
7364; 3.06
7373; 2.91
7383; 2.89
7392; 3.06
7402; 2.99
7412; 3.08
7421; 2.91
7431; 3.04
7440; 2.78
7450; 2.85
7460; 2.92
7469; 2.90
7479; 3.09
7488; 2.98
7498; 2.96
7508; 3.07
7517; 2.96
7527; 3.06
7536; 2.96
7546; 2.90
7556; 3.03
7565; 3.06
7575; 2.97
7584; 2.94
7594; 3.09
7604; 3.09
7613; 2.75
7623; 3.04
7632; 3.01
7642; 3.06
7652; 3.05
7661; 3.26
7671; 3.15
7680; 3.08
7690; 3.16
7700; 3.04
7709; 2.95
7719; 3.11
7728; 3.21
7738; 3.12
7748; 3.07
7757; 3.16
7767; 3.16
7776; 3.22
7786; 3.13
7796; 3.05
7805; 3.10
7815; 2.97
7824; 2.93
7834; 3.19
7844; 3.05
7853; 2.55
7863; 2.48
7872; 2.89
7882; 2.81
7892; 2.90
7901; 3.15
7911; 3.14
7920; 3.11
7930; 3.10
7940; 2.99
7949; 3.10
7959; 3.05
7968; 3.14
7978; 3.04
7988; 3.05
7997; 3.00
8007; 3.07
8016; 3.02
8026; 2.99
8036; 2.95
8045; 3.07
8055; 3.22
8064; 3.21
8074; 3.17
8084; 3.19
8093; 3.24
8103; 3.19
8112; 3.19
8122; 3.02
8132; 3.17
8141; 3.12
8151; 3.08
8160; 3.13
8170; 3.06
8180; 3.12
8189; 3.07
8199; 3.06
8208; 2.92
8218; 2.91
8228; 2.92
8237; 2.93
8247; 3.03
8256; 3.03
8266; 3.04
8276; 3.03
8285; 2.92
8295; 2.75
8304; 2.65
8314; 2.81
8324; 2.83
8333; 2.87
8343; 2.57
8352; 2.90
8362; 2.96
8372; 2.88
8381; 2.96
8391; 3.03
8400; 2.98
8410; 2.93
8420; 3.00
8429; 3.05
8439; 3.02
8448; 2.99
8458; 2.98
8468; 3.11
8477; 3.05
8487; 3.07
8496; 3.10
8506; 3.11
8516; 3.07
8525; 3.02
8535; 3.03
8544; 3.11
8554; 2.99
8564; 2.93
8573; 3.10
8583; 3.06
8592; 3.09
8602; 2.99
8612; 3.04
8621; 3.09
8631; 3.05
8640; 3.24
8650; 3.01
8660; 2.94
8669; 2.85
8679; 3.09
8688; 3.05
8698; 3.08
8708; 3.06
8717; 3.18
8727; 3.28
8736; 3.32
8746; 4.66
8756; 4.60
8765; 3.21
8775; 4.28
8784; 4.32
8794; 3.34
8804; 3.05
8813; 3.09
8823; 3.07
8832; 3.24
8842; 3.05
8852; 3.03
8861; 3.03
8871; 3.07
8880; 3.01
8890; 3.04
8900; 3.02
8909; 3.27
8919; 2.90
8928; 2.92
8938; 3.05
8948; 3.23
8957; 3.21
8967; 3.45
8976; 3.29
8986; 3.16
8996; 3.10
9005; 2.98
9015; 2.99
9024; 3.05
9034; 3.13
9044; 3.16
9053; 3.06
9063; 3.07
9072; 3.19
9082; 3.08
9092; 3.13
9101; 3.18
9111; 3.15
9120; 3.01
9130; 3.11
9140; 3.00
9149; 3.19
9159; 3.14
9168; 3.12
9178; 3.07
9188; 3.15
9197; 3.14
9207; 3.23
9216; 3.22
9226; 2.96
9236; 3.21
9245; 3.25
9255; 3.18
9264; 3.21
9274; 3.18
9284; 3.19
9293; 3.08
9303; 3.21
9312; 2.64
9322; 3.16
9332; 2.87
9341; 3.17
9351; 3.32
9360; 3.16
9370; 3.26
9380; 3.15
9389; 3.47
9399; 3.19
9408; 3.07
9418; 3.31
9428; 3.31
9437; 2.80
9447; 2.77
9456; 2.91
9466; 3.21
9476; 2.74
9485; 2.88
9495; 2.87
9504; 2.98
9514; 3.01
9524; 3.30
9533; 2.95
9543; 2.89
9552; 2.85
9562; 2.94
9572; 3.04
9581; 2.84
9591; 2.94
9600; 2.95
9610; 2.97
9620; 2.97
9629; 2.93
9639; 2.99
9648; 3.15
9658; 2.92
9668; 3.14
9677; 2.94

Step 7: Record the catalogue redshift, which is 0.33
